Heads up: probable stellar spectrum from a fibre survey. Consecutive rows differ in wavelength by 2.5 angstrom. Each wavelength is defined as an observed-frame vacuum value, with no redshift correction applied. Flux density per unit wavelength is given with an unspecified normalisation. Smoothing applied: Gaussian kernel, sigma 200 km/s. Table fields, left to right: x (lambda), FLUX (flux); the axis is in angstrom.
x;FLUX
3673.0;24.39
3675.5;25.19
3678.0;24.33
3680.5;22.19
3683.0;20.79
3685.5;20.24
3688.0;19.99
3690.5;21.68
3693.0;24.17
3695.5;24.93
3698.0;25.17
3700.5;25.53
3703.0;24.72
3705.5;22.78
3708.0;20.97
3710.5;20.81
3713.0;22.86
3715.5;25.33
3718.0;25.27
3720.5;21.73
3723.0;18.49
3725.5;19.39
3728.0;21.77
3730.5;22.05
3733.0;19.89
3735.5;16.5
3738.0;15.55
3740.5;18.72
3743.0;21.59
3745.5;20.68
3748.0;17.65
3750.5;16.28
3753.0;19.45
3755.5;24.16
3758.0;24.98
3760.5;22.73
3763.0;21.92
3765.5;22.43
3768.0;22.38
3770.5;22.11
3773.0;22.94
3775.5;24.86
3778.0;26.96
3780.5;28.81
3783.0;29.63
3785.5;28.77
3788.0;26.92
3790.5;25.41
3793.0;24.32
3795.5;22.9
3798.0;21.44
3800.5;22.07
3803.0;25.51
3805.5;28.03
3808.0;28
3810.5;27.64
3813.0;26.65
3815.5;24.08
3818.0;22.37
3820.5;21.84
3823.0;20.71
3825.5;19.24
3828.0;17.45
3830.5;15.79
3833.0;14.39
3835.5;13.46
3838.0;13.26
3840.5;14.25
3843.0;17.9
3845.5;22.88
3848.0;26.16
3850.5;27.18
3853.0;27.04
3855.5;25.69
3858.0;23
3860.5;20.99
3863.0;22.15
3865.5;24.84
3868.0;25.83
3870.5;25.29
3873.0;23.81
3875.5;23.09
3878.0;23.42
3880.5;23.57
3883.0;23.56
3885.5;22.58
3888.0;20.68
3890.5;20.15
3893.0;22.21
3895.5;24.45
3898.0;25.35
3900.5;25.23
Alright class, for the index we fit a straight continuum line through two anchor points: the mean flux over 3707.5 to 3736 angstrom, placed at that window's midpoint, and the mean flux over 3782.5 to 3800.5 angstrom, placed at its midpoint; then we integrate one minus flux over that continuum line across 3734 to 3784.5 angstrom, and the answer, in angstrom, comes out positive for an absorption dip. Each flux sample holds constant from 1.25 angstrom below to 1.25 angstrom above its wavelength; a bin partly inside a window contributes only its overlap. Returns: 3.2 angstrom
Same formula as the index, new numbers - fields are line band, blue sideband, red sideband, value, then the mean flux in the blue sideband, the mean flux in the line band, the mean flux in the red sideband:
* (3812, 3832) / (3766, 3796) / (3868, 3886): 3.17 angstrom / 25.5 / 20.9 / 23.8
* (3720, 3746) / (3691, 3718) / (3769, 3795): 5.26 angstrom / 23.7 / 19.6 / 25.9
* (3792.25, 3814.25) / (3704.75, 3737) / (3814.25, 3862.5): -4.79 angstrom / 21.3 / 25.2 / 20.4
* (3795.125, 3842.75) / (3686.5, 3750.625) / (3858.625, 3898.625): 3.40 angstrom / 21.4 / 20.9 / 23.2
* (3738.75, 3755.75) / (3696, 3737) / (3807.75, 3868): 1.97 angstrom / 22.1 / 19.4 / 21.5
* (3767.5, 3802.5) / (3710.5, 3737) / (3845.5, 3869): -3.42 angstrom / 21.2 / 25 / 24.7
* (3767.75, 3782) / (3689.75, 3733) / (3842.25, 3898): -1.15 angstrom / 22.7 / 24.9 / 23.6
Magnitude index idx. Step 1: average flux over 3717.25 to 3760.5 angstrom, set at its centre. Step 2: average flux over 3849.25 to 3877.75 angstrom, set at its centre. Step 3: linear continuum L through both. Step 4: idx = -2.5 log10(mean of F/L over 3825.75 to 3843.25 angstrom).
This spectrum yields 0.46 mag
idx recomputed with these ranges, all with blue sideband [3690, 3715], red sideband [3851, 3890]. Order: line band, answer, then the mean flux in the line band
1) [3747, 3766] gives 0.11 mag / 21.2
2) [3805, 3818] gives -0.12 mag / 26.4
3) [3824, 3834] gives 0.37 mag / 16.9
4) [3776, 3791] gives -0.18 mag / 27.7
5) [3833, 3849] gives 0.32 mag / 17.6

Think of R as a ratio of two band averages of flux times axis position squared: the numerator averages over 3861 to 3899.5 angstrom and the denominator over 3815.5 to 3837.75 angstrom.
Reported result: 1.3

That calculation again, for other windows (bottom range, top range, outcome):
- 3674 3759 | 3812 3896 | 1.08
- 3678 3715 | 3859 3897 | 1.12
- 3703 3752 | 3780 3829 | 1.25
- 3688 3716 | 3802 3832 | 1.05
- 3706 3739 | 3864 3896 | 1.21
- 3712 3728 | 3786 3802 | 1.13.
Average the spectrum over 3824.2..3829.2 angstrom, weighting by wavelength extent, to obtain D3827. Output 18.4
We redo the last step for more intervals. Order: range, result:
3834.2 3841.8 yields 13.7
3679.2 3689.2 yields 20.8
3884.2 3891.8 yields 21.2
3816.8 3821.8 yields 22.1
